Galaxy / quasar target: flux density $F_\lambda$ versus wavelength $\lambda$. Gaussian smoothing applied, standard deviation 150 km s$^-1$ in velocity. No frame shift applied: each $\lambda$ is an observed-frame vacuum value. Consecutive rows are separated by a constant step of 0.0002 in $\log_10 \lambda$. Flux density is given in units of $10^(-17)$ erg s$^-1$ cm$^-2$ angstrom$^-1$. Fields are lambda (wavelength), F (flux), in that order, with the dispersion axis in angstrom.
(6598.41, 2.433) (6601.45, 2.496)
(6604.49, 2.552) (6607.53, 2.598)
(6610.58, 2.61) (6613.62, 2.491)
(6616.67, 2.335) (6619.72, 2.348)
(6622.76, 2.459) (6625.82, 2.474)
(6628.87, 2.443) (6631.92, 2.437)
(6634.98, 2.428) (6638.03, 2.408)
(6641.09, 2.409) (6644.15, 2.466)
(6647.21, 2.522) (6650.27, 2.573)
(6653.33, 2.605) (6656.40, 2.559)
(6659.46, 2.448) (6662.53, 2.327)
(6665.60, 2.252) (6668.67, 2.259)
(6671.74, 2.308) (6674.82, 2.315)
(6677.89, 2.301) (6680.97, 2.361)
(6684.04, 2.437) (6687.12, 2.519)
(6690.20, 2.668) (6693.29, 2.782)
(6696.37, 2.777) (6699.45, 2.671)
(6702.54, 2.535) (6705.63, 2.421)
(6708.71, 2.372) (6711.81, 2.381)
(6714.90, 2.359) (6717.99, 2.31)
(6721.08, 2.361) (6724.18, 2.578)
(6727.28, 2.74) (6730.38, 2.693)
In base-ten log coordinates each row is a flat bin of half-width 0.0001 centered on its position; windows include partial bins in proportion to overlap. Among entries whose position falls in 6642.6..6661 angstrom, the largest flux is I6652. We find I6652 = 2.605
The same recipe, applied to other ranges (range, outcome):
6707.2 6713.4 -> 2.381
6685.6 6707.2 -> 2.782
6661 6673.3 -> 2.327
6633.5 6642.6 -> 2.428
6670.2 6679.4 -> 2.315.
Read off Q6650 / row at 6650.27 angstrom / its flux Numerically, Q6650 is 2.573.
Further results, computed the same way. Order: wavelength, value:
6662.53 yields 2.327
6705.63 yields 2.421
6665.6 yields 2.252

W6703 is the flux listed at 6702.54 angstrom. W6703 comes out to 2.535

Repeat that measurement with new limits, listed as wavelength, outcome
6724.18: 2.578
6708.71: 2.372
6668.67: 2.259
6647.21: 2.522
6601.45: 2.496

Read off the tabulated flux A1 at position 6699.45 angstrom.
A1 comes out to 2.671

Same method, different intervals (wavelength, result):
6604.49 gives 2.552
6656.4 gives 2.559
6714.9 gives 2.359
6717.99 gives 2.31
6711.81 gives 2.381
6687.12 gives 2.519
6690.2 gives 2.668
